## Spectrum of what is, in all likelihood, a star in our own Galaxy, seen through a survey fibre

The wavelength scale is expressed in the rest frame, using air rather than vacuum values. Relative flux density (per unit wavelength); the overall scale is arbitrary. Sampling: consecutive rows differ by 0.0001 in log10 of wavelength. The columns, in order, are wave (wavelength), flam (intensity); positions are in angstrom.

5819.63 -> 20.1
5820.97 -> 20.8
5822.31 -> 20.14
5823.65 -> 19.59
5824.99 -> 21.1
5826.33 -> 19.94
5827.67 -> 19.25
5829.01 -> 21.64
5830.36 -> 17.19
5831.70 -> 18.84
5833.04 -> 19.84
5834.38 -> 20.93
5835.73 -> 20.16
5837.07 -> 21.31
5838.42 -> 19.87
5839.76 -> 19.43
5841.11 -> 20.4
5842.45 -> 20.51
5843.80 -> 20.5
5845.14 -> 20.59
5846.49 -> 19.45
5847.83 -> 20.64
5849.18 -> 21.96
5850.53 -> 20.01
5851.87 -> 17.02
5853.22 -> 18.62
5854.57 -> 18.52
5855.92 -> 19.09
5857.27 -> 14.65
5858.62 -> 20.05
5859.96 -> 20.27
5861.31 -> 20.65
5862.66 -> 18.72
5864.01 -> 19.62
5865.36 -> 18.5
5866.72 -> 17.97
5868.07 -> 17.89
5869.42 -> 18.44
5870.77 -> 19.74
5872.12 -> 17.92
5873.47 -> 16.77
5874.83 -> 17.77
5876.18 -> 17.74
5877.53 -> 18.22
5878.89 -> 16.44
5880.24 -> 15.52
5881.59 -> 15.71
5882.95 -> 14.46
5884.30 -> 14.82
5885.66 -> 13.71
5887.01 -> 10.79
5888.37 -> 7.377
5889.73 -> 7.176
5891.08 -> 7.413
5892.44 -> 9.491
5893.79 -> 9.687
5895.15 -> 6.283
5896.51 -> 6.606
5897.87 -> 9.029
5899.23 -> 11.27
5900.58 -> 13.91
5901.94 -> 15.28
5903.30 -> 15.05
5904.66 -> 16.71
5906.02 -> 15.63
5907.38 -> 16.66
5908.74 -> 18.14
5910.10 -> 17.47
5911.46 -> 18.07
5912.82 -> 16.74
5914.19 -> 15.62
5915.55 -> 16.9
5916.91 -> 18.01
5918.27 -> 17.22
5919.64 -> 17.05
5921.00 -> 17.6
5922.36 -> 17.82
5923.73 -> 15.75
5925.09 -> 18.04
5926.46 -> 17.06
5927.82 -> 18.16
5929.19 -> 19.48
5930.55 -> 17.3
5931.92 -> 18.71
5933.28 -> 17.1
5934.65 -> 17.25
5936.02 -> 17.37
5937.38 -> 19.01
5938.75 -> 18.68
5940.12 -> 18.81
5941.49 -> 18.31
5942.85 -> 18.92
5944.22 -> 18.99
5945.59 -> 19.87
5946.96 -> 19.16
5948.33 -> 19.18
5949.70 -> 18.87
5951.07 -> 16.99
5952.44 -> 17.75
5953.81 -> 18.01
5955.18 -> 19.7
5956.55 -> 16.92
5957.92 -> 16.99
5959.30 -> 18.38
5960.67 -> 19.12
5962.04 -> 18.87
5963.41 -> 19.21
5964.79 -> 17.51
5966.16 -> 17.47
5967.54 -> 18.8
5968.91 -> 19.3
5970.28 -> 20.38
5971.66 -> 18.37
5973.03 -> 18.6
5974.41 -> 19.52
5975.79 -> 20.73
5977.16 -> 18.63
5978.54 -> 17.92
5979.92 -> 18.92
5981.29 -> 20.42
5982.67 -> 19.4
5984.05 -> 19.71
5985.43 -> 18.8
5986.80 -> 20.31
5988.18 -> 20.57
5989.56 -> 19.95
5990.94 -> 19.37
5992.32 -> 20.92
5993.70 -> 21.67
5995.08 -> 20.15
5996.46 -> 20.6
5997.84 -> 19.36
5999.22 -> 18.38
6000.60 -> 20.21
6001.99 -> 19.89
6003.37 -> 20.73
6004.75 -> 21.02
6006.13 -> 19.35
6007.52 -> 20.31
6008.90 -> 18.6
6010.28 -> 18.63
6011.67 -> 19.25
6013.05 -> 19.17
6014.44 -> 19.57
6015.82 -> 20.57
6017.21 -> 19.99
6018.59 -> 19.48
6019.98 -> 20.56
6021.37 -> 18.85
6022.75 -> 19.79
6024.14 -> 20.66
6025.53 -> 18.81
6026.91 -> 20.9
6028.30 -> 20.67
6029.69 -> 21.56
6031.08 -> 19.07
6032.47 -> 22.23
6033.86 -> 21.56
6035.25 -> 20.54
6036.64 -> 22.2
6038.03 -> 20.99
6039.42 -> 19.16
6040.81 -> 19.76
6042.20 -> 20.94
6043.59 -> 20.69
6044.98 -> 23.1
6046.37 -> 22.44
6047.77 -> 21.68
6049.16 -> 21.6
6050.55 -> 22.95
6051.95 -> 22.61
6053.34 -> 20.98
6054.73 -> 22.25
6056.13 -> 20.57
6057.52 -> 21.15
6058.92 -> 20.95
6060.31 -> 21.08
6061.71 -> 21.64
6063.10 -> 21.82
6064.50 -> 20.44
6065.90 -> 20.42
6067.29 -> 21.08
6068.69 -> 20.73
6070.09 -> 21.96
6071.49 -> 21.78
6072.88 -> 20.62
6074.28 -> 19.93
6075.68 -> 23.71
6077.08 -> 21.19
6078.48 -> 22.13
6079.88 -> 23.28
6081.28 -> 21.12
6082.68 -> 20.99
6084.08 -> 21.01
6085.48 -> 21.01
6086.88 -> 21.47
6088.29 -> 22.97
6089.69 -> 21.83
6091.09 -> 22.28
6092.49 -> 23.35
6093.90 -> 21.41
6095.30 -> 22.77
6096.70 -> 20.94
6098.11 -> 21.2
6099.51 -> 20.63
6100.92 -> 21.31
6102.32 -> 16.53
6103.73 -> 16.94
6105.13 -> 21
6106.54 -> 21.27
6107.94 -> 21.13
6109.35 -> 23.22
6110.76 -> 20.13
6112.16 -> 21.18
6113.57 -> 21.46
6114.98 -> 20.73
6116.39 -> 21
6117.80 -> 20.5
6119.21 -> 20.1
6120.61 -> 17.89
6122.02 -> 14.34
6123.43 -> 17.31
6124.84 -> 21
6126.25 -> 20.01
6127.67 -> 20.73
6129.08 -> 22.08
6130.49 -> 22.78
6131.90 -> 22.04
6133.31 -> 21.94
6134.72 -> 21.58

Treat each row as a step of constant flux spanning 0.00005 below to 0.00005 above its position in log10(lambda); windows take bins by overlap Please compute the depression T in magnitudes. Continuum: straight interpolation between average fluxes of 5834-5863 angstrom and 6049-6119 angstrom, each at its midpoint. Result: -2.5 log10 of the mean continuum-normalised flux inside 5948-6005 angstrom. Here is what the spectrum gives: 0.07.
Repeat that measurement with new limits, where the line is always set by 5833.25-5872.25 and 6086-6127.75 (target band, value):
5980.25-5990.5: 0.01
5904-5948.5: 0.12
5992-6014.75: 0.01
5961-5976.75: 0.05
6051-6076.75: -0.05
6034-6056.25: -0.06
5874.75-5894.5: 0.45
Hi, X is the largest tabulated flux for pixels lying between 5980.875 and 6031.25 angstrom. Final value 21.67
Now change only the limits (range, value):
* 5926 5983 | 20.73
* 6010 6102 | 23.71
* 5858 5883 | 20.65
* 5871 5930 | 19.48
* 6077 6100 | 23.35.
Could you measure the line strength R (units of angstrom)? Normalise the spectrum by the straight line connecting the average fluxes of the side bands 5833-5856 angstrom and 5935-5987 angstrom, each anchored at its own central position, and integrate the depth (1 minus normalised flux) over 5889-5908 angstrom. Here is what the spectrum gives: 7.8 angstrom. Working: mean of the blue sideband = 20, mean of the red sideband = 18.8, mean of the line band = 11.4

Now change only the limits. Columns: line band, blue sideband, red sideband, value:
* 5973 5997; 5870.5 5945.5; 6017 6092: -1.7 angstrom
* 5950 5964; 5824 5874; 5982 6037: 1.2 angstrom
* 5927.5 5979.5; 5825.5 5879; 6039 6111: 4.2 angstrom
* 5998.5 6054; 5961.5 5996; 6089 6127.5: -1.9 angstrom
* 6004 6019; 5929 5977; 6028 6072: 0.4 angstrom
